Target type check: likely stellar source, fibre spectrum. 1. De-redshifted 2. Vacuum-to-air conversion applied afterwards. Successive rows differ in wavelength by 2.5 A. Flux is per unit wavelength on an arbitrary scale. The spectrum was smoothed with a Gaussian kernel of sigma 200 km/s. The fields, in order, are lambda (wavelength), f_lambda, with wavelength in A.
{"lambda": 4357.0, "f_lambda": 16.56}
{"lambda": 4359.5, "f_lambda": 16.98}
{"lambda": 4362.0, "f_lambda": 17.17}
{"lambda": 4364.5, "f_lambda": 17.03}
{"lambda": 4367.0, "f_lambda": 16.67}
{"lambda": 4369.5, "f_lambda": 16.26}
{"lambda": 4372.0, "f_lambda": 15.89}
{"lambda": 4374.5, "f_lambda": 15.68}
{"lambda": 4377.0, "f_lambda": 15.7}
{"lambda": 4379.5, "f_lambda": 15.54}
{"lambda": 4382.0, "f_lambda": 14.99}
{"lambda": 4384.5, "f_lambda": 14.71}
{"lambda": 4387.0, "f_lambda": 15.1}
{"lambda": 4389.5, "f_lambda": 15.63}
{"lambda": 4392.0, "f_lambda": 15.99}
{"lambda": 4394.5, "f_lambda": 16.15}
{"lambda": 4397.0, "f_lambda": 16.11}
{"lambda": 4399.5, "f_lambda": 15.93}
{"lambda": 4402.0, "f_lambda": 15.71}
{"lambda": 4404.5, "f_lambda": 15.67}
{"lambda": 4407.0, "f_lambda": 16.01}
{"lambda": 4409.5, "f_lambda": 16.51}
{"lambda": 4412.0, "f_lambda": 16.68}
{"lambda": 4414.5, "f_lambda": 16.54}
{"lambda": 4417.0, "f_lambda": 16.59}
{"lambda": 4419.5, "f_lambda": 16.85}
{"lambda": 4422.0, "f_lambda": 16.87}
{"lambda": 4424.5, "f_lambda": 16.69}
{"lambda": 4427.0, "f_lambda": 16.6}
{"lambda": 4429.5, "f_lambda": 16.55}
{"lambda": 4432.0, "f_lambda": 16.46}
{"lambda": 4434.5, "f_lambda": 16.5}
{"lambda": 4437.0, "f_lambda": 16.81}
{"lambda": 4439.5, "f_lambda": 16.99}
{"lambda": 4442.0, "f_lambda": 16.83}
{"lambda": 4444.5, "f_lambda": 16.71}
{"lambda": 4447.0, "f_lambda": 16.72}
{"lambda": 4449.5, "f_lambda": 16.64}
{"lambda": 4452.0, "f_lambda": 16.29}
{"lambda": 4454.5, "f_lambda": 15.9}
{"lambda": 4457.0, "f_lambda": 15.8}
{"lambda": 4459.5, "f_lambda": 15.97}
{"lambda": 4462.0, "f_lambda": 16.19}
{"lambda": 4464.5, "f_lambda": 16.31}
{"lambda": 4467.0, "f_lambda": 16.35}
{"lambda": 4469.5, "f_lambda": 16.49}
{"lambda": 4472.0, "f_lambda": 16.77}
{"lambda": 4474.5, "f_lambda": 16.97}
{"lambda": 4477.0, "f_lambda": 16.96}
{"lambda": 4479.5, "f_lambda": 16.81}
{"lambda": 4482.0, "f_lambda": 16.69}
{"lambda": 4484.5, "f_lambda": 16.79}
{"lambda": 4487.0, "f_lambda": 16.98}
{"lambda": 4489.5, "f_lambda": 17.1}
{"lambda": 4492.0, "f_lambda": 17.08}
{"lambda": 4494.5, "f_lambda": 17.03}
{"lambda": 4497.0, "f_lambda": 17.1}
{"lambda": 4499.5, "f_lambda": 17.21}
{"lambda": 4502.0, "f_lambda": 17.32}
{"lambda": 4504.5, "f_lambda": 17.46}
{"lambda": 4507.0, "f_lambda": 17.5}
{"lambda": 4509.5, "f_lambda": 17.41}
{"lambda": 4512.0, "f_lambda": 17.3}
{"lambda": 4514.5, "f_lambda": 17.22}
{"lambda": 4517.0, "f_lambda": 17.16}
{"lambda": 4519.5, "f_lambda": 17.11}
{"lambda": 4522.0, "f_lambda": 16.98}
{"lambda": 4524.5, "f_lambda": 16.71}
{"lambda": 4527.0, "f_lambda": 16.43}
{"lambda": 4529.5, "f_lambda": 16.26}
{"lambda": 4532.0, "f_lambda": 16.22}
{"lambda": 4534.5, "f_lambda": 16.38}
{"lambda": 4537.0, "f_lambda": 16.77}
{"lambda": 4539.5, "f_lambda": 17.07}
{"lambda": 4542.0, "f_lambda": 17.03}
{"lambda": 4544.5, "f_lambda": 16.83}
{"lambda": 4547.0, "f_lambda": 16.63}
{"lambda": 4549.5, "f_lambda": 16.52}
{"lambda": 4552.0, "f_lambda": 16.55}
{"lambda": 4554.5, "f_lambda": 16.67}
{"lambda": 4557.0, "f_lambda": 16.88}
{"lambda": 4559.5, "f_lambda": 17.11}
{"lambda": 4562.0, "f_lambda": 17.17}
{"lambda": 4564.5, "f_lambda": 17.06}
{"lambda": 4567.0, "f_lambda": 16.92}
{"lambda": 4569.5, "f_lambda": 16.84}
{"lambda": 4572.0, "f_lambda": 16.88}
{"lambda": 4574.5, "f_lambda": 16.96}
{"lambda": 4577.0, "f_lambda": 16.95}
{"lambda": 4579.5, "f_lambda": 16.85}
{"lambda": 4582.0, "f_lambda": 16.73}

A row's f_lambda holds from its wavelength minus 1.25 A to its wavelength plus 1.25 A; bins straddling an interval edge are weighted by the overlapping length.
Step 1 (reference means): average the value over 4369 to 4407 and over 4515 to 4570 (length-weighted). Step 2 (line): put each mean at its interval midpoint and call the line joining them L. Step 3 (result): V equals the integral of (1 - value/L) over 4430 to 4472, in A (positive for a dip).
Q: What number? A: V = -0.8 A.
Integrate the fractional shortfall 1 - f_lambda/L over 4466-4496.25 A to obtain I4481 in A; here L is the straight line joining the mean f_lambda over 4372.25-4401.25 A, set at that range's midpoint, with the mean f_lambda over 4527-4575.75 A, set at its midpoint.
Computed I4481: -1.1 A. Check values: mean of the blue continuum 15.6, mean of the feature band 16.8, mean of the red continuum 16.8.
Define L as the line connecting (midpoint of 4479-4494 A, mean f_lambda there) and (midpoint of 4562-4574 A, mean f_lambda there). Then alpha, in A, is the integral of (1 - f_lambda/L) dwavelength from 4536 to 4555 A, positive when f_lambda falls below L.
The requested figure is 0.2 A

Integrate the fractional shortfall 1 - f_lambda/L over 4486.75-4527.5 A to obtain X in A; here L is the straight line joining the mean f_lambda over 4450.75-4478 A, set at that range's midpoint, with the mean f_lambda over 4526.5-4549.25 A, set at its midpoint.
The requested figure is -1.5 A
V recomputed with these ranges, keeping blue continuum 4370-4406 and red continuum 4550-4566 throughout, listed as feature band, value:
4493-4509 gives -0.78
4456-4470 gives 0.02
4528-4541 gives 0.13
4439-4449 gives -0.46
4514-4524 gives -0.29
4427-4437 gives -0.37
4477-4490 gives -0.42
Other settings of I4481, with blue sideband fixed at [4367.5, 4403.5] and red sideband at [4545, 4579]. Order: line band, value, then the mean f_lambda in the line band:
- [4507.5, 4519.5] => -0.5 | 17.3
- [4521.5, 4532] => 0.1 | 16.5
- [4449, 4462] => 0.0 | 16.1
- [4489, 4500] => -0.5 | 17.1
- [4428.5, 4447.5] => -0.8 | 16.7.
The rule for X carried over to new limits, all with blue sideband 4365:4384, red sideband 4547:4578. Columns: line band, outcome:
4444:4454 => -0.2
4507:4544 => -0.5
